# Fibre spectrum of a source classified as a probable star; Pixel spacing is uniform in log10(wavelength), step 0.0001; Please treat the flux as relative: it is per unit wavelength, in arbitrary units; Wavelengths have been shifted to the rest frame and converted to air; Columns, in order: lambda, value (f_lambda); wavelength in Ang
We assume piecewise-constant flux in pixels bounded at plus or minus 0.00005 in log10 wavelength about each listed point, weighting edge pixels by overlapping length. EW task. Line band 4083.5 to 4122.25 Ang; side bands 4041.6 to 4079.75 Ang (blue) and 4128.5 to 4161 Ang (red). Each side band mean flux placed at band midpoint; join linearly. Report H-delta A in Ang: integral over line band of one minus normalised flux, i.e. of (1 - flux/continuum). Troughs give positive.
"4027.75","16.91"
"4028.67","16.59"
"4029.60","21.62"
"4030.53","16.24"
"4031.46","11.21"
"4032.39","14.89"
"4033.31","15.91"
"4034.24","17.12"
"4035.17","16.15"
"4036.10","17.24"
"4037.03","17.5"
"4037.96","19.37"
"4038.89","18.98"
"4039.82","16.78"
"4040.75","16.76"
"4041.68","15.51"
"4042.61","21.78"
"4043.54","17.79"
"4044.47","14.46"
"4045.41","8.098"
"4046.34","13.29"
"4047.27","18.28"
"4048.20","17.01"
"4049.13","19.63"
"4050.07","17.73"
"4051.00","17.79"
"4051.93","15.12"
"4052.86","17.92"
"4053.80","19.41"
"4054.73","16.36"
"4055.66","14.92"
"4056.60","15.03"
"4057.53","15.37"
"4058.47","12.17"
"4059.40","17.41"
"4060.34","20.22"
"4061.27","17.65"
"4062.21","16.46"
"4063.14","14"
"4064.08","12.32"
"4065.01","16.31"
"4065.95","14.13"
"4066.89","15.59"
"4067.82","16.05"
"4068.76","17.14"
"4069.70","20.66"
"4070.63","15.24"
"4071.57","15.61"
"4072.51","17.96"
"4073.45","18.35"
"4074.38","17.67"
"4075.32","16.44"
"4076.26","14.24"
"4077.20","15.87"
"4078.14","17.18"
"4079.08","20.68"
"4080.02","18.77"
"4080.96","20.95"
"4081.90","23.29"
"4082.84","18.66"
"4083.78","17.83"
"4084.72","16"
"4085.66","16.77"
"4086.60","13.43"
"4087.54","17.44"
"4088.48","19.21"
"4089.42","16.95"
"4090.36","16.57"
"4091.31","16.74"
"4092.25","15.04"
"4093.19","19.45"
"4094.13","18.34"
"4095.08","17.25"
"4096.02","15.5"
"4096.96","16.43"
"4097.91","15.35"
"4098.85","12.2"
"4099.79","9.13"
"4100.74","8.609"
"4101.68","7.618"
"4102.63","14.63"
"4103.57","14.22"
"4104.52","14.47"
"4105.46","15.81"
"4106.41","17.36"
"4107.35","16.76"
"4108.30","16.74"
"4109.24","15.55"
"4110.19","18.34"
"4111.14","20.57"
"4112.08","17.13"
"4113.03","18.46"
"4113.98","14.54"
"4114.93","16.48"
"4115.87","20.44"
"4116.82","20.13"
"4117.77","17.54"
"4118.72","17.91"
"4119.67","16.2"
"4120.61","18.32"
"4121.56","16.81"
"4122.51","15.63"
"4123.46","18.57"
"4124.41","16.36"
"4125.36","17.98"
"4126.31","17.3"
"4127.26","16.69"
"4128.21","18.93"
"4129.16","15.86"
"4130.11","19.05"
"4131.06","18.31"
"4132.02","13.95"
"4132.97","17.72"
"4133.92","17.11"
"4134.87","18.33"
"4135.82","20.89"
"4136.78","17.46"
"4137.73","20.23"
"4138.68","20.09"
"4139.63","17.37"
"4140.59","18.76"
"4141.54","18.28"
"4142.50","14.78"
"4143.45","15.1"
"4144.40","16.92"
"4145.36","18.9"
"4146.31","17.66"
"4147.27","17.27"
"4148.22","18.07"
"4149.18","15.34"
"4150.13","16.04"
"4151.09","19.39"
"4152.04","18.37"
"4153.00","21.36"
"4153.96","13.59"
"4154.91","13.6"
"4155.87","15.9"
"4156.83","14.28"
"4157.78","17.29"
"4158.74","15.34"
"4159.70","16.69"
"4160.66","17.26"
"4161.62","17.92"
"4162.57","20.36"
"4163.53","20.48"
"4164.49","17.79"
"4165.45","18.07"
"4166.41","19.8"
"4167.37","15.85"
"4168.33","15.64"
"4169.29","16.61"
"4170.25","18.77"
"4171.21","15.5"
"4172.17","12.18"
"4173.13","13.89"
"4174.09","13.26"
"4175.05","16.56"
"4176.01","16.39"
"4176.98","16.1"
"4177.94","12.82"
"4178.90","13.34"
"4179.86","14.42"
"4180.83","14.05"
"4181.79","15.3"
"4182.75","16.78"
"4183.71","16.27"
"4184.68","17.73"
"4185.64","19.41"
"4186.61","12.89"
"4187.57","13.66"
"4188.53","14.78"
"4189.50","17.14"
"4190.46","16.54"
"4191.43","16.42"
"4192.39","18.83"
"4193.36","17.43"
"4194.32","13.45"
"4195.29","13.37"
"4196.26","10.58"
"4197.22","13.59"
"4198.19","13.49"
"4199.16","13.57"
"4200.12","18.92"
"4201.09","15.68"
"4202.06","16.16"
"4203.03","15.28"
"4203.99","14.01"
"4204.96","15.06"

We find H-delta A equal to 1.6 Ang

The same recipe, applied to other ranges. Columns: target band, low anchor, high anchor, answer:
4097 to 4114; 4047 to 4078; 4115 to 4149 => 2.3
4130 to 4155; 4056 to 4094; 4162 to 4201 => -2.1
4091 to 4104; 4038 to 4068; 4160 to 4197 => 1.5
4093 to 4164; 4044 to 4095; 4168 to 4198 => -4.0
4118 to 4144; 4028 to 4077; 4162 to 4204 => -2.4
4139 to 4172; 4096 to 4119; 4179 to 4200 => -3.7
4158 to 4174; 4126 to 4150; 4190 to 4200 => -0.6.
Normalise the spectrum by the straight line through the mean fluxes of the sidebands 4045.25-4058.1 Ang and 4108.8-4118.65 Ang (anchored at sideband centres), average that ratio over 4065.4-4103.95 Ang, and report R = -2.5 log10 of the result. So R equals 0.053 mag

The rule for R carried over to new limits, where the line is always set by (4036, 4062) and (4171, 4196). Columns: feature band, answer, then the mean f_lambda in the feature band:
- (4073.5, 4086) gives -0.10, 18.1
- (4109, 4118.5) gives -0.12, 18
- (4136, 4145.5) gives -0.13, 17.8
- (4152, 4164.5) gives -0.10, 17.1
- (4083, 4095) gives -0.05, 17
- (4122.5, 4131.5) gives -0.11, 17.6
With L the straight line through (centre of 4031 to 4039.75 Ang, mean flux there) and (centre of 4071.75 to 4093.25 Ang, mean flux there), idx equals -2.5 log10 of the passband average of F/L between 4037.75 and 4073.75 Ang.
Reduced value 0.03 mag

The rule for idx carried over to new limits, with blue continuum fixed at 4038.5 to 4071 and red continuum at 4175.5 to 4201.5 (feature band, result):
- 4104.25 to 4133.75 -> -0.09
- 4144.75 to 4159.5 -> -0.08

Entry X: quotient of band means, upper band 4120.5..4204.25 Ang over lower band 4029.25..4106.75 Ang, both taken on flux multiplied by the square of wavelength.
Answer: 1.1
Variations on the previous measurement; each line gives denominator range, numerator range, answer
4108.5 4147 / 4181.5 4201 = 0.91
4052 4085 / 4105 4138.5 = 1.07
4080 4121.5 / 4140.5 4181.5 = 1.03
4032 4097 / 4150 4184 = 1.02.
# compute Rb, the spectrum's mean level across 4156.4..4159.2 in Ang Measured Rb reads 15.7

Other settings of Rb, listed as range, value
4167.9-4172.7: 15.7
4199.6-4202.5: 16.9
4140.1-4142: 18.5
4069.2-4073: 17.4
